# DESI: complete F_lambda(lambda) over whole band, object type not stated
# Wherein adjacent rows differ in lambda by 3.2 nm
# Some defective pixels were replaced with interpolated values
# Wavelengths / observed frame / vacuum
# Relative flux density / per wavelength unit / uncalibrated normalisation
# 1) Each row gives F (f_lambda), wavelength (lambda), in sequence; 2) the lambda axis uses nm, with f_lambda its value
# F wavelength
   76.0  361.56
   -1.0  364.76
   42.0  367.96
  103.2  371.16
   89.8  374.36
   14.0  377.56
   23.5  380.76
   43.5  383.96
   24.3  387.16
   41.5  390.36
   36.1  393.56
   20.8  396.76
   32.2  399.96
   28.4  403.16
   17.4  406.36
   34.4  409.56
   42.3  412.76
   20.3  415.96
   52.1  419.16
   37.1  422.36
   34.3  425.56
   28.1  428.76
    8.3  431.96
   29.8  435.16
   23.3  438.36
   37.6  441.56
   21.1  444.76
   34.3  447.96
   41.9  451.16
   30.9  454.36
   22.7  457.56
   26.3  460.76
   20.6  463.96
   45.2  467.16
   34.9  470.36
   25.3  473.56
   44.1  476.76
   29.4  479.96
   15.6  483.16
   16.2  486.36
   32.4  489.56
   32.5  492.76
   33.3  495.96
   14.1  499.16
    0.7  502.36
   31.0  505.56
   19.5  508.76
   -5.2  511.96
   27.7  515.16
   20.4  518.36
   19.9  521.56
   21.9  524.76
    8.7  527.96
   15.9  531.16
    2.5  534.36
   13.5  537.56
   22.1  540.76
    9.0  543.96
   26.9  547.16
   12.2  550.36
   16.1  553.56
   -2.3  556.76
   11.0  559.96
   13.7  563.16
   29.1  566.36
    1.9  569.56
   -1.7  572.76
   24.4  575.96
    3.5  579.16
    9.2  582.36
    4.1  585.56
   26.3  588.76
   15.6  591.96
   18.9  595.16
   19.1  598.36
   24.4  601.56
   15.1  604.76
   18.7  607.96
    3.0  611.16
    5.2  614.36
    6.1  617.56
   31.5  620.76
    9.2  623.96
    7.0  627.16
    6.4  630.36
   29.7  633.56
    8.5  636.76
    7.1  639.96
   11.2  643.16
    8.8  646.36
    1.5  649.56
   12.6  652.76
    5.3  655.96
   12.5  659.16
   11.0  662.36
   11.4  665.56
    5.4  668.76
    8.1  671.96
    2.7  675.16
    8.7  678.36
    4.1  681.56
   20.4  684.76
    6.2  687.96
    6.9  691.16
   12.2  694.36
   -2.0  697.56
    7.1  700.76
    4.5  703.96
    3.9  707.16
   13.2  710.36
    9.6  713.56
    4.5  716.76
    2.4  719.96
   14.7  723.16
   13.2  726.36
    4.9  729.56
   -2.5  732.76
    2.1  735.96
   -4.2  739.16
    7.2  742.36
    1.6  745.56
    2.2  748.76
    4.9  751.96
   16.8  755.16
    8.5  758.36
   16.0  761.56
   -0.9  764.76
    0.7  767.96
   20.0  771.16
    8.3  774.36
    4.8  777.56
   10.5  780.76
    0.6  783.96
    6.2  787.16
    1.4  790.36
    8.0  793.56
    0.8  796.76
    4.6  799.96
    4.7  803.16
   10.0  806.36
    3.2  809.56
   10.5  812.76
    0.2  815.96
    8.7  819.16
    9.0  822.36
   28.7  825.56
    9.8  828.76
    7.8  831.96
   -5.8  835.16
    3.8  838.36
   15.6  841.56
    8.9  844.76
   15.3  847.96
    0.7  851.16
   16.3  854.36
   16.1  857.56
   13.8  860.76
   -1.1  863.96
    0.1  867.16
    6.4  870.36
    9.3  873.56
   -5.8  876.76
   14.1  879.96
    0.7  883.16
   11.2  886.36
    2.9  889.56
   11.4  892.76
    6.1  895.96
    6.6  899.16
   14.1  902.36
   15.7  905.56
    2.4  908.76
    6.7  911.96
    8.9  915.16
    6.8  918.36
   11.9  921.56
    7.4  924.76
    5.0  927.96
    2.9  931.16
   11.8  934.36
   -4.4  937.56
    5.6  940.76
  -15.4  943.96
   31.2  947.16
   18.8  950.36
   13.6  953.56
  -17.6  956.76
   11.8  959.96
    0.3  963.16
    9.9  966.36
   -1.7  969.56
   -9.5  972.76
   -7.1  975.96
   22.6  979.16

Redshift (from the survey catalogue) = 1.218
